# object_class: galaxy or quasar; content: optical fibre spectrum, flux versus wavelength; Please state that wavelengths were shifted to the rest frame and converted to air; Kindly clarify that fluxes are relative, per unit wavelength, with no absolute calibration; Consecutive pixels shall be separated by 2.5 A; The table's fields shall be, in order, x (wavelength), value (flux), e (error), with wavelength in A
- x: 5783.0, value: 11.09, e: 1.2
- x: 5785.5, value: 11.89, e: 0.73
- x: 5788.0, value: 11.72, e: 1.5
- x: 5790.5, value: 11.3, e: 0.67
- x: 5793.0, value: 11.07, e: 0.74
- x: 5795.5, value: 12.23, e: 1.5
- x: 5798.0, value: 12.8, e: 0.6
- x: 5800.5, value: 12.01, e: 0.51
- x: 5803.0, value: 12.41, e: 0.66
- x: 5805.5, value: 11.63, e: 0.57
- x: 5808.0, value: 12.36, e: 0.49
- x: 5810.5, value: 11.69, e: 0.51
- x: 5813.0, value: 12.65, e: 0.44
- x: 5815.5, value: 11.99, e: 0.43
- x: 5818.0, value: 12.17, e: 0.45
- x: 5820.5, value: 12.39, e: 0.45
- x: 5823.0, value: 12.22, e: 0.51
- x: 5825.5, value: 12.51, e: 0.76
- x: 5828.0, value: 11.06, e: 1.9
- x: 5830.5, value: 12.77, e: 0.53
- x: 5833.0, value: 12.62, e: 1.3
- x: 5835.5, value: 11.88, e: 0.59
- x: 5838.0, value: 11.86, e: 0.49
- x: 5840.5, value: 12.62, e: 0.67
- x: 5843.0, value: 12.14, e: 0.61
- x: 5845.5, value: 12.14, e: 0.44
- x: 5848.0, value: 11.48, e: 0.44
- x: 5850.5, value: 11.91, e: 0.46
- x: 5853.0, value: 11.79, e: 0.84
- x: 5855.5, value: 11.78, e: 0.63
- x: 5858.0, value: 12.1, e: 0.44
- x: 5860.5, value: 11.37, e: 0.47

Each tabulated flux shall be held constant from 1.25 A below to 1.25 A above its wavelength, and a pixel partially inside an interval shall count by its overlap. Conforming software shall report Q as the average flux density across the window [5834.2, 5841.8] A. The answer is 12.1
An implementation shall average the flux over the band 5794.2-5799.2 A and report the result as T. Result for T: 12.5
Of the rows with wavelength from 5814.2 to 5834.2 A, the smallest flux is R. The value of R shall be 11.06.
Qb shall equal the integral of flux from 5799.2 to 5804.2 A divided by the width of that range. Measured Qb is 12.2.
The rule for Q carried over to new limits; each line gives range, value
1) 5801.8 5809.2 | 12.1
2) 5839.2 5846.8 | 12.3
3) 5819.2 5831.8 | 12.2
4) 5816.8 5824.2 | 12.3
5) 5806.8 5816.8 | 12.2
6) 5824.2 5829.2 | 11.8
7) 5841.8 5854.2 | 11.9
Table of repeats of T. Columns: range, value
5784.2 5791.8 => 11.6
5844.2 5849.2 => 11.8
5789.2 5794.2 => 11.2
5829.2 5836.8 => 12.4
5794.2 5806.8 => 12.2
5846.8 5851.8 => 11.7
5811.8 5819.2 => 12.3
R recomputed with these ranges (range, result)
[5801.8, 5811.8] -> 11.63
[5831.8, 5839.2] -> 11.86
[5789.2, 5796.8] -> 11.07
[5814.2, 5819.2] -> 11.99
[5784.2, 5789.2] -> 11.72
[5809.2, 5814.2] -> 11.69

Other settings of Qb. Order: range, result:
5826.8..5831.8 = 11.9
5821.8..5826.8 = 12.4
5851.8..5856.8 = 11.8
